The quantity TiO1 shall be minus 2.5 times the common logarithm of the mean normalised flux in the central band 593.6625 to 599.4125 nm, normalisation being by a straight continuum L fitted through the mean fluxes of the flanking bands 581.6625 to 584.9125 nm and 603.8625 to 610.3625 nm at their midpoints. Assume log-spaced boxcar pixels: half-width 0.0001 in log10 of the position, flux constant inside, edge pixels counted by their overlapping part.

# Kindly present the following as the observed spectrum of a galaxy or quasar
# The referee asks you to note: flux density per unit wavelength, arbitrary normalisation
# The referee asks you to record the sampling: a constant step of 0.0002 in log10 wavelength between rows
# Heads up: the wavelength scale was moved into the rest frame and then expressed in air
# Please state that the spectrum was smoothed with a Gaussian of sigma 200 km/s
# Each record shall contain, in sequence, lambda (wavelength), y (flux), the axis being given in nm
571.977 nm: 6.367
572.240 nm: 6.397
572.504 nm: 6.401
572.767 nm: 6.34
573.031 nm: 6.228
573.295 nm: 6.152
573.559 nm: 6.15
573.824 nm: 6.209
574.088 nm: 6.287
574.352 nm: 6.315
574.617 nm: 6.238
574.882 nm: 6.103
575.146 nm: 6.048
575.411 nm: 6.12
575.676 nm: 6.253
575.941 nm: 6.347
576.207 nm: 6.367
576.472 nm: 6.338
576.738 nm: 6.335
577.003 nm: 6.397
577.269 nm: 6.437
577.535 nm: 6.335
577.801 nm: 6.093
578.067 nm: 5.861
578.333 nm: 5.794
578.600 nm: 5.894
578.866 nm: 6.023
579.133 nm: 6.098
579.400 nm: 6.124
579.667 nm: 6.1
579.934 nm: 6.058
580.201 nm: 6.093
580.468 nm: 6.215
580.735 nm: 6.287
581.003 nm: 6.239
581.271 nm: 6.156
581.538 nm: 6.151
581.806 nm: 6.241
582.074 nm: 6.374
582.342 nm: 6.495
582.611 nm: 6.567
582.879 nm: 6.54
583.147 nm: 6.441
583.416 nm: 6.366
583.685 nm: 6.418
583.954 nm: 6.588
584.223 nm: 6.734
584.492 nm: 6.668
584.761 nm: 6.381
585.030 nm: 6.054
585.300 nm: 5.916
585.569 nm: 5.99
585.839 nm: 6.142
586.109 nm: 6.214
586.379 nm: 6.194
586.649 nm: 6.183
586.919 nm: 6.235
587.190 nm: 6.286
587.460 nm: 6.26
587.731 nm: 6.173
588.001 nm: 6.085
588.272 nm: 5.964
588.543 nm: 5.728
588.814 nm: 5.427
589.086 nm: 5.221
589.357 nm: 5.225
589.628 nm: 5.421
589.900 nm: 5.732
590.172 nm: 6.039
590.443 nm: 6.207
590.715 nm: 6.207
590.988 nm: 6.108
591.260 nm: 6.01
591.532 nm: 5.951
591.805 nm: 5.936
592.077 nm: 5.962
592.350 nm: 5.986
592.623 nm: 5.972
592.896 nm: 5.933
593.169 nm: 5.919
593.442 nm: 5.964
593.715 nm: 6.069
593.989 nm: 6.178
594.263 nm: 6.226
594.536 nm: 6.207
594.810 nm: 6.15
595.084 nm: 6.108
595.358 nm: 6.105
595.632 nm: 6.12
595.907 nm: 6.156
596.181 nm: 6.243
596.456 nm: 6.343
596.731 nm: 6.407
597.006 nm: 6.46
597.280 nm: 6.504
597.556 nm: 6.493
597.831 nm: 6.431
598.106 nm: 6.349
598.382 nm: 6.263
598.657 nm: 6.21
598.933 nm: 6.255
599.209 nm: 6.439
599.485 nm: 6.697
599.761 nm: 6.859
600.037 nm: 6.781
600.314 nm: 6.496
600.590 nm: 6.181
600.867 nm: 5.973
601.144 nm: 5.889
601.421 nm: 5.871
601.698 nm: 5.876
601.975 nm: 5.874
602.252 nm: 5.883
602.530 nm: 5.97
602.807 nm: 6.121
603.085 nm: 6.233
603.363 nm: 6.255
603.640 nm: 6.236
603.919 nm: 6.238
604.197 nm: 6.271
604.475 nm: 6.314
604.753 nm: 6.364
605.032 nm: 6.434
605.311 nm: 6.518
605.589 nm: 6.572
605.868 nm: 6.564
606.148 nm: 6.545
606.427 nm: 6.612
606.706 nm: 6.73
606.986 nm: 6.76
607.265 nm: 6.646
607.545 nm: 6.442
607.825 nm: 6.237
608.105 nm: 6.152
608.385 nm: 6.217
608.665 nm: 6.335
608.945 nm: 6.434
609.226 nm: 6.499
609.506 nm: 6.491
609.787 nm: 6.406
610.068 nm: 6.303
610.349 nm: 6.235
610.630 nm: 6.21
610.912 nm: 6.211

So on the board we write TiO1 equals 0.03 mag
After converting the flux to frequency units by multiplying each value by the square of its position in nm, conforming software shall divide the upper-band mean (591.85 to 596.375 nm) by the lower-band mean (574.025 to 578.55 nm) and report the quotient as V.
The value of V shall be 1.04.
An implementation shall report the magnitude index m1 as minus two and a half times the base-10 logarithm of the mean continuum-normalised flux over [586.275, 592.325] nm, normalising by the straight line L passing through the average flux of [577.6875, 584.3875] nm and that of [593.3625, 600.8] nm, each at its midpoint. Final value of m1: 0.06 mag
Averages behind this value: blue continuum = 6.24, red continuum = 6.32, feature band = 5.93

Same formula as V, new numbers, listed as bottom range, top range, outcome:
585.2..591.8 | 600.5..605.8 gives 1.09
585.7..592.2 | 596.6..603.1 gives 1.09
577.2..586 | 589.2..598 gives 1.02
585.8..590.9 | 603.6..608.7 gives 1.15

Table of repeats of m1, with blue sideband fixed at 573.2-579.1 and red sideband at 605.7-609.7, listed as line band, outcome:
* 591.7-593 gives 0.066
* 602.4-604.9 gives 0.036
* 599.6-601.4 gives 0.013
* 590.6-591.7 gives 0.046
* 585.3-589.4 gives 0.056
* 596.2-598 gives -0.008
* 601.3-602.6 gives 0.094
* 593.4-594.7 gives 0.036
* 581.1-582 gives 0.006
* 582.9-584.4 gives -0.045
